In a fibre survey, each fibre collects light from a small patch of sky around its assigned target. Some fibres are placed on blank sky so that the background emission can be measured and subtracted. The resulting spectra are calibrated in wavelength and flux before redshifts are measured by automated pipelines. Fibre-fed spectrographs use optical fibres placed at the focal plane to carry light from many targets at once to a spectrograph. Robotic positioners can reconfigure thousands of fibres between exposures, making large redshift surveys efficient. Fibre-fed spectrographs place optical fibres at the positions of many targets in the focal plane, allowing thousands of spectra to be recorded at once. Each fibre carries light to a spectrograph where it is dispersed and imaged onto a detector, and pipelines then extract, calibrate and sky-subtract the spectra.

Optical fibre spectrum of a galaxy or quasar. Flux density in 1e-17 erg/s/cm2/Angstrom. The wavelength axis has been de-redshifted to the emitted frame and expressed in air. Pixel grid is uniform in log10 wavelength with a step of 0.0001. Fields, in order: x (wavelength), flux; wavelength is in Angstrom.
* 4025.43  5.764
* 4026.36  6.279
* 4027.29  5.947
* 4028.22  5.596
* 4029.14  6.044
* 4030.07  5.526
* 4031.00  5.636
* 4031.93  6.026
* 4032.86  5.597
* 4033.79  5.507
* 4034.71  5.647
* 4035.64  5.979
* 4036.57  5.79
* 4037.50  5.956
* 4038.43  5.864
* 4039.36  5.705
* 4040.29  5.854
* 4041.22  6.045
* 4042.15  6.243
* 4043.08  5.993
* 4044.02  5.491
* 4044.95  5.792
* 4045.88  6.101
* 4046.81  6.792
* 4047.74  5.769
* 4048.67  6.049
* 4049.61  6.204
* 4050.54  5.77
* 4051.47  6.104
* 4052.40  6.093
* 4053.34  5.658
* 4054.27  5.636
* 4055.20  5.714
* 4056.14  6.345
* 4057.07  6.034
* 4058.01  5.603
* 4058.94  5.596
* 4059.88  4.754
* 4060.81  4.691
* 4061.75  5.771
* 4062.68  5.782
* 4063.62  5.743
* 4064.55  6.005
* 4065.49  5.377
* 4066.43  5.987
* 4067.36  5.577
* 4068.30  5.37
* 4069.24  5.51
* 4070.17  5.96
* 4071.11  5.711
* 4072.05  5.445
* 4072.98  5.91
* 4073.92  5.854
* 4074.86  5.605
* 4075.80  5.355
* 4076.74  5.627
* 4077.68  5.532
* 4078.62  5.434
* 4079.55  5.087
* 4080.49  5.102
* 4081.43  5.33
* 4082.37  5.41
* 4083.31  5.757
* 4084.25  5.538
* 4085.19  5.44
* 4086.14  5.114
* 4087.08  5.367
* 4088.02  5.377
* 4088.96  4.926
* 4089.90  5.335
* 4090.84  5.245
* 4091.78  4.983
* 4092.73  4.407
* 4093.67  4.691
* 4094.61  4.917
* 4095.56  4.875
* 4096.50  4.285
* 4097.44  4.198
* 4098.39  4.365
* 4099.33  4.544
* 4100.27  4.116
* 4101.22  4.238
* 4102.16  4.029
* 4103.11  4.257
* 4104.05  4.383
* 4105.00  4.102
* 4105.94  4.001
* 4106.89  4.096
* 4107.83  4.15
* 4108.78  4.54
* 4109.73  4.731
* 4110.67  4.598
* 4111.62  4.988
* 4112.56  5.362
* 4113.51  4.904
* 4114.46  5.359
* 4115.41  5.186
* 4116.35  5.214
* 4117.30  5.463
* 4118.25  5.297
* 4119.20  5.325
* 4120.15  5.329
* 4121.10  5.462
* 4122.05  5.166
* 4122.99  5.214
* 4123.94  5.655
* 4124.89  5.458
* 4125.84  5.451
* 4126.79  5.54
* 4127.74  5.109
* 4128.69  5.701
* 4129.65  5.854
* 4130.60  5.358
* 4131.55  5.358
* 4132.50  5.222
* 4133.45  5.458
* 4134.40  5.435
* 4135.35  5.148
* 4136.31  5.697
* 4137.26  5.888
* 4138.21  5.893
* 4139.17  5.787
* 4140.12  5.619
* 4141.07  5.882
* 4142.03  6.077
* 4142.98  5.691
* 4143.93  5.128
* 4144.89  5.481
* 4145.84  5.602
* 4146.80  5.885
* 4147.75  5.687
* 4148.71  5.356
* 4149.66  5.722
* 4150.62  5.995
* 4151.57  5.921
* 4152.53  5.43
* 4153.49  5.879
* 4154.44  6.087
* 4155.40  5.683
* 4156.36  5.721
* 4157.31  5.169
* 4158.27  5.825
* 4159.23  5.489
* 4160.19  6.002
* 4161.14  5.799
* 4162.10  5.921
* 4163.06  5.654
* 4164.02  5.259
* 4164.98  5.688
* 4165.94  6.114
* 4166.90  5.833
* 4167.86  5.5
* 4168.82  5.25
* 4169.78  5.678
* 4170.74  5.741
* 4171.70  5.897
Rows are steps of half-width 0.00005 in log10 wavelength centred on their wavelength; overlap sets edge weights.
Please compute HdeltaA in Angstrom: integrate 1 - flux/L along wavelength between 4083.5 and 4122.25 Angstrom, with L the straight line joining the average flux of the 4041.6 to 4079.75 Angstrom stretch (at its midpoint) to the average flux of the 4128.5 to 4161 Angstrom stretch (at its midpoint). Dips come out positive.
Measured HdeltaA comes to 5.9 Angstrom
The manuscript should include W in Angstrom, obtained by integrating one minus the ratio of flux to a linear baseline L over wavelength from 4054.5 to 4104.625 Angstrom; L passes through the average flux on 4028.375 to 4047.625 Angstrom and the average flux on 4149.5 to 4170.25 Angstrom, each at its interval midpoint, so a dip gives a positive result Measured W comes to 5.03 Angstrom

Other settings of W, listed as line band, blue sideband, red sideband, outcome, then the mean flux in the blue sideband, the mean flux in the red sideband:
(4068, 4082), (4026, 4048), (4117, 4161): 0.6 Angstrom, 5.88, 5.58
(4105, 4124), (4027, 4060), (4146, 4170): 2.6 Angstrom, 5.86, 5.7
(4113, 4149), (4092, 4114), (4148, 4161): -2.4 Angstrom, 4.47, 5.72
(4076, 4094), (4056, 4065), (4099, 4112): -1.2 Angstrom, 5.61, 4.33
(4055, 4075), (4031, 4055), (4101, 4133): -0.1 Angstrom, 5.9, 5.01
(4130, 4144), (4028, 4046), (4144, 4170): 0.3 Angstrom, 5.82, 5.68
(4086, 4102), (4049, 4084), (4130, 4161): 2.5 Angstrom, 5.63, 5.65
